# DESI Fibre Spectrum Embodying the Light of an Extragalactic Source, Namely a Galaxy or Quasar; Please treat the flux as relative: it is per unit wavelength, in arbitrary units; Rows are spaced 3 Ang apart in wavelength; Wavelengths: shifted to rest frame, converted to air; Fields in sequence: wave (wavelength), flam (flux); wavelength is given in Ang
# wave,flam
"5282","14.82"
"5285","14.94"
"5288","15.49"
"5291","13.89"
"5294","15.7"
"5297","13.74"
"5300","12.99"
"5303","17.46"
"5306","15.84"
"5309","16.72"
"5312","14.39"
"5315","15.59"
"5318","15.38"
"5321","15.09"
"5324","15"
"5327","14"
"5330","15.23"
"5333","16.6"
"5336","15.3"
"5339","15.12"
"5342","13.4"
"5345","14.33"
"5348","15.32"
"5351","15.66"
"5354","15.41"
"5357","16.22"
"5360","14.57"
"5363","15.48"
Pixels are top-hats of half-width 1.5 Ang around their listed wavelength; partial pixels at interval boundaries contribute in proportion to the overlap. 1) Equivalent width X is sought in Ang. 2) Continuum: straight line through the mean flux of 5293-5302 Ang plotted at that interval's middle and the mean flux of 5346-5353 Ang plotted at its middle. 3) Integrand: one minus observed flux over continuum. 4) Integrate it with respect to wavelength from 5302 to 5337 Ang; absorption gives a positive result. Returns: -1.9 Ang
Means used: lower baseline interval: 14.2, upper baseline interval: 15.4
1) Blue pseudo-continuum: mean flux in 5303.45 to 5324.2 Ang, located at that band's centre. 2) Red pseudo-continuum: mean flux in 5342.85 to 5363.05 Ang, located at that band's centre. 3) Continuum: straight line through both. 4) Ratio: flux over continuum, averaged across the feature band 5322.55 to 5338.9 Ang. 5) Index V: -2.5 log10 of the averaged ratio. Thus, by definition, 0.01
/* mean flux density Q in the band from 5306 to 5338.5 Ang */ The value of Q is 15.3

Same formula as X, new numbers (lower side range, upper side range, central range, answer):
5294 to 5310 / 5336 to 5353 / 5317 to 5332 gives 0.09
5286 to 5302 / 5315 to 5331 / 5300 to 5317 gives -1.13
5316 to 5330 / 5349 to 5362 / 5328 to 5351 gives 0.21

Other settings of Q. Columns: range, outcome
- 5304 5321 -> 15.6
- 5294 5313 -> 15.3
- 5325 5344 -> 14.9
